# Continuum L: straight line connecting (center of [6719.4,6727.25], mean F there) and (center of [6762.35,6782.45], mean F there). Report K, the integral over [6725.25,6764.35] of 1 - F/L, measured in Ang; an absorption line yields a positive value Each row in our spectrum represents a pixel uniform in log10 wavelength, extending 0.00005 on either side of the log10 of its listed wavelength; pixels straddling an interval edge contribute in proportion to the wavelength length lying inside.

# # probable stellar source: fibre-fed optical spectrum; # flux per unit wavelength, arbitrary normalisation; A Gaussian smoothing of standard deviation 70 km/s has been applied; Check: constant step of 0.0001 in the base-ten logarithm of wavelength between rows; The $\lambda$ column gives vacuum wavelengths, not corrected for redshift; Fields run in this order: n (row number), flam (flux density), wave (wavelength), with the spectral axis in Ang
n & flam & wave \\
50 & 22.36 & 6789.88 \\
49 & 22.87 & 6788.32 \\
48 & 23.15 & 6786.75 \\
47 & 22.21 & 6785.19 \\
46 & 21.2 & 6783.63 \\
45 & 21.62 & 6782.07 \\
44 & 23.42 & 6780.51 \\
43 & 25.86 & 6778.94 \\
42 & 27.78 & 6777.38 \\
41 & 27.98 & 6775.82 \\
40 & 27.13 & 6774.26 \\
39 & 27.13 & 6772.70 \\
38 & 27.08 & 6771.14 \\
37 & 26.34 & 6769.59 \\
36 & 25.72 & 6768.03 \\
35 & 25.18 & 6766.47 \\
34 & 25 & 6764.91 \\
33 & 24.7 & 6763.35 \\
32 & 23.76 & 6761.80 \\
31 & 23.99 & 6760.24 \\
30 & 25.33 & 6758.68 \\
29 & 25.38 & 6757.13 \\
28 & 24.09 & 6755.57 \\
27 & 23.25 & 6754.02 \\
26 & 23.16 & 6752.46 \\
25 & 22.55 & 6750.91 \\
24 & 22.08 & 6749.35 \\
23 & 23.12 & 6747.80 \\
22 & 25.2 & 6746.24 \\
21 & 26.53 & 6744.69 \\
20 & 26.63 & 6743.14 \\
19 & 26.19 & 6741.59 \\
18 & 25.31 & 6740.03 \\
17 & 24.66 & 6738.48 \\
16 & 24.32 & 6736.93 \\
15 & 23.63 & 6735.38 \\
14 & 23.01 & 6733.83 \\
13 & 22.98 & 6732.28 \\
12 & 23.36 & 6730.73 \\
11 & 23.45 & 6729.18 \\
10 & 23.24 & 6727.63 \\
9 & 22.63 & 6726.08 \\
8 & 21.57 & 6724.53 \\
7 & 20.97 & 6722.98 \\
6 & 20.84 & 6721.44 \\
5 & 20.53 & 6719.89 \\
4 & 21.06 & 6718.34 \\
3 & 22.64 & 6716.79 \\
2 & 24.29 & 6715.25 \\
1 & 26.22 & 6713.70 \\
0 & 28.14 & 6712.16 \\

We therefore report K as -1.3 Ang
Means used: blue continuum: 21.4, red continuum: 25.8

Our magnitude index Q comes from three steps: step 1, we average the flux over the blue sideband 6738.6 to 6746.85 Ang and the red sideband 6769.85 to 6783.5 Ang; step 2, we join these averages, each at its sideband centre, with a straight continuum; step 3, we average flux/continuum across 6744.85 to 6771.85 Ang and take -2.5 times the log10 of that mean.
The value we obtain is 0.06 mag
